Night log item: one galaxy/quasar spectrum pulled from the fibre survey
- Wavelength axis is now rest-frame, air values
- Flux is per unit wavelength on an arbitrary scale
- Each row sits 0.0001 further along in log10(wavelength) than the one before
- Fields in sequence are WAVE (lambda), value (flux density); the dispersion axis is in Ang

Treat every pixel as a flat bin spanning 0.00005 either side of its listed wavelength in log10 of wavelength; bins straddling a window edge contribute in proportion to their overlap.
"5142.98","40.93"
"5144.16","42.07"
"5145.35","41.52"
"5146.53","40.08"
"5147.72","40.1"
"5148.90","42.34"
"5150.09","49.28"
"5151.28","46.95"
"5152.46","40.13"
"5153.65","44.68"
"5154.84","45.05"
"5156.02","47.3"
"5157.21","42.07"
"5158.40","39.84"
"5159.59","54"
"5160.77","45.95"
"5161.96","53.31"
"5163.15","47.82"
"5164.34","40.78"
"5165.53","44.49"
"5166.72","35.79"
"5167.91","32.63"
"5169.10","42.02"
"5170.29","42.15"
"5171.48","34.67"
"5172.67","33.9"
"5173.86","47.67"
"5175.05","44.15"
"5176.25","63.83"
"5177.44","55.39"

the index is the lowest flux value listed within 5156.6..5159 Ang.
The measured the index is 39.84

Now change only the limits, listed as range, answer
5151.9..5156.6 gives 40.13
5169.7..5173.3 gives 33.9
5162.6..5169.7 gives 32.63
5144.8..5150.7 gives 40.08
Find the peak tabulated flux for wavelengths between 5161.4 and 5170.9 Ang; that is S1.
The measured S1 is 53.31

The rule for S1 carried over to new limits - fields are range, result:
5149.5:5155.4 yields 49.28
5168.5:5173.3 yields 42.15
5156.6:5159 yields 42.07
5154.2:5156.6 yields 47.3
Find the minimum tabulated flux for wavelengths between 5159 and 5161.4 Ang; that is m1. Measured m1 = 45.95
